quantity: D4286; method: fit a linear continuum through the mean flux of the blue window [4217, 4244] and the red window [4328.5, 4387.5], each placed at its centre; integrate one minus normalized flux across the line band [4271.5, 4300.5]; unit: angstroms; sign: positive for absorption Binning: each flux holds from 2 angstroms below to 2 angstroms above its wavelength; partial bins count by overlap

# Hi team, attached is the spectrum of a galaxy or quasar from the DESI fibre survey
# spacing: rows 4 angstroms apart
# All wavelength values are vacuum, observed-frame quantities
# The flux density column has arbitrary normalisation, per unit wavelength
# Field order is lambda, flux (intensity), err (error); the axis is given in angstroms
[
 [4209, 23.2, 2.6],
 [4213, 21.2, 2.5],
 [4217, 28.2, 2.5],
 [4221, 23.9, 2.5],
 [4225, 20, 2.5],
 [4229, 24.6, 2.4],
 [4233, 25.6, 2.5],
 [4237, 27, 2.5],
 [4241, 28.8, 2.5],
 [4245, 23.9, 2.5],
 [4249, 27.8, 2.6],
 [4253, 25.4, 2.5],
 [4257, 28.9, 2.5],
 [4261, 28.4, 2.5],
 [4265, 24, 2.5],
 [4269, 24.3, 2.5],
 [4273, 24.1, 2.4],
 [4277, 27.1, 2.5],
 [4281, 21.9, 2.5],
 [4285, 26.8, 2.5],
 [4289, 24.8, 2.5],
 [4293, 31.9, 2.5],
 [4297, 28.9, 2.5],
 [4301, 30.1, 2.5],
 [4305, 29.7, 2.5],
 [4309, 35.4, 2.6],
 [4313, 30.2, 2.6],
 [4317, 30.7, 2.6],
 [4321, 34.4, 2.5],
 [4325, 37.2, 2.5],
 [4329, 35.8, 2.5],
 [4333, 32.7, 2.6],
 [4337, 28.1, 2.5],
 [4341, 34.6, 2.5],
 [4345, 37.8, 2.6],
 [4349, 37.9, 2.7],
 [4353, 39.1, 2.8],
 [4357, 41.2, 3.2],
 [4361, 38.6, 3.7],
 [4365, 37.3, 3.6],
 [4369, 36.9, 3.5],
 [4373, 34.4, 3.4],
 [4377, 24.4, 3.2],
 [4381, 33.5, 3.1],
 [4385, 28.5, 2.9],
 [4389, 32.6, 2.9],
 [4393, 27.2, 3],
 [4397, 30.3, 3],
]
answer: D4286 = 2.6 angstroms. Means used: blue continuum 25.2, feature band 26.7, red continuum 34.7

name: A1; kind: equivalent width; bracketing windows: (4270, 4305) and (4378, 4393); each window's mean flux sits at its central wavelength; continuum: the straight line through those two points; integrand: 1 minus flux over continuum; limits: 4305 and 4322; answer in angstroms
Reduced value -2.6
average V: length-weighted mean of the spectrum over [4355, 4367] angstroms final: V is 39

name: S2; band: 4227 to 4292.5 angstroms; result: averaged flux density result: 26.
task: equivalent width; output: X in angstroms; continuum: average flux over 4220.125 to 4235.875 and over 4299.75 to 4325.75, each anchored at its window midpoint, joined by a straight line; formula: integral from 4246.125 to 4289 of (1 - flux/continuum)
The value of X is 2.9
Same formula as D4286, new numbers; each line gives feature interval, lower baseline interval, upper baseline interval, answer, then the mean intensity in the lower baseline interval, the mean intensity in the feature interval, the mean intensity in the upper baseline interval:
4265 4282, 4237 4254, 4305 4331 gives 2.8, 26.6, 24.5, 33.6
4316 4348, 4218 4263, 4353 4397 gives -3.1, 25.9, 34.1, 33.6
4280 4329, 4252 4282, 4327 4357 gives 0.2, 25.6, 30.6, 35.5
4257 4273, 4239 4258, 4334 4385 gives 1.3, 26.9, 25.8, 35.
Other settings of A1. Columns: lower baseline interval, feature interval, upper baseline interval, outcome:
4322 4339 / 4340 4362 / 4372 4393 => -4.22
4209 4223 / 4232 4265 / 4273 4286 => -2.97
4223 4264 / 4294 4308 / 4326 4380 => 0.33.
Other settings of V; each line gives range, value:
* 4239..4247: 26.4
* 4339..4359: 38.1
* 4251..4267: 26.7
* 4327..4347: 33.8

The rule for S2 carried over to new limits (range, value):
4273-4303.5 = 27.2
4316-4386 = 34.8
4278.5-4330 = 30.5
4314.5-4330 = 34.3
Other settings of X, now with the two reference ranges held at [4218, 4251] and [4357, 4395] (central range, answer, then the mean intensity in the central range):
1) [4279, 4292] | 1.41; 25.1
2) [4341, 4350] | -1.65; 37.1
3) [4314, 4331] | -2.34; 34.3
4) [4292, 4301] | -0.46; 30.2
